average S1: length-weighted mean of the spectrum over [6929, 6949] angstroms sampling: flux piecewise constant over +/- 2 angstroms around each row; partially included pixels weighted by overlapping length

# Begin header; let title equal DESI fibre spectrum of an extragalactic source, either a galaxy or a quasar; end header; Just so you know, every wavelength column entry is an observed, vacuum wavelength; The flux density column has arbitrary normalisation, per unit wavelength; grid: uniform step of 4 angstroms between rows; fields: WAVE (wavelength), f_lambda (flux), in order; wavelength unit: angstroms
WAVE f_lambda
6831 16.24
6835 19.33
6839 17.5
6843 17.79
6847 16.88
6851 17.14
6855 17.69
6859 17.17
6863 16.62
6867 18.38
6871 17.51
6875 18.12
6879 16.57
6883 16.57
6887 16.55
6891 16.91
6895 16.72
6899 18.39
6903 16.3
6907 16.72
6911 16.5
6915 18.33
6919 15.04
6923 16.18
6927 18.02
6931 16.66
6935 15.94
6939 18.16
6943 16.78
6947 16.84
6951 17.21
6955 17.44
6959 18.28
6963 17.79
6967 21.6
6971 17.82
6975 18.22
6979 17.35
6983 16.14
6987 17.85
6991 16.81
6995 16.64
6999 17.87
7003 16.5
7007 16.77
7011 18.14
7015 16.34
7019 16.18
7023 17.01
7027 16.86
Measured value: 16.9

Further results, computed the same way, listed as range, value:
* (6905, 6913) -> 16.6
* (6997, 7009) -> 17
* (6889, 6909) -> 17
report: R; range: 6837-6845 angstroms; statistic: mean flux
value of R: 17.6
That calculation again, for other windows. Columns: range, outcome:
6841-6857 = 17.4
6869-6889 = 17.1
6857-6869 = 17.4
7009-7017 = 17.2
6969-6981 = 17.8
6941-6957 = 17.1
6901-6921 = 16.6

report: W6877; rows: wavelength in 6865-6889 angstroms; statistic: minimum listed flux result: 16.55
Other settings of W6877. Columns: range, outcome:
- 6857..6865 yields 16.62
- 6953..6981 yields 17.35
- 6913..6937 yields 15.04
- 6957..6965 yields 17.79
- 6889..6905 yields 16.3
